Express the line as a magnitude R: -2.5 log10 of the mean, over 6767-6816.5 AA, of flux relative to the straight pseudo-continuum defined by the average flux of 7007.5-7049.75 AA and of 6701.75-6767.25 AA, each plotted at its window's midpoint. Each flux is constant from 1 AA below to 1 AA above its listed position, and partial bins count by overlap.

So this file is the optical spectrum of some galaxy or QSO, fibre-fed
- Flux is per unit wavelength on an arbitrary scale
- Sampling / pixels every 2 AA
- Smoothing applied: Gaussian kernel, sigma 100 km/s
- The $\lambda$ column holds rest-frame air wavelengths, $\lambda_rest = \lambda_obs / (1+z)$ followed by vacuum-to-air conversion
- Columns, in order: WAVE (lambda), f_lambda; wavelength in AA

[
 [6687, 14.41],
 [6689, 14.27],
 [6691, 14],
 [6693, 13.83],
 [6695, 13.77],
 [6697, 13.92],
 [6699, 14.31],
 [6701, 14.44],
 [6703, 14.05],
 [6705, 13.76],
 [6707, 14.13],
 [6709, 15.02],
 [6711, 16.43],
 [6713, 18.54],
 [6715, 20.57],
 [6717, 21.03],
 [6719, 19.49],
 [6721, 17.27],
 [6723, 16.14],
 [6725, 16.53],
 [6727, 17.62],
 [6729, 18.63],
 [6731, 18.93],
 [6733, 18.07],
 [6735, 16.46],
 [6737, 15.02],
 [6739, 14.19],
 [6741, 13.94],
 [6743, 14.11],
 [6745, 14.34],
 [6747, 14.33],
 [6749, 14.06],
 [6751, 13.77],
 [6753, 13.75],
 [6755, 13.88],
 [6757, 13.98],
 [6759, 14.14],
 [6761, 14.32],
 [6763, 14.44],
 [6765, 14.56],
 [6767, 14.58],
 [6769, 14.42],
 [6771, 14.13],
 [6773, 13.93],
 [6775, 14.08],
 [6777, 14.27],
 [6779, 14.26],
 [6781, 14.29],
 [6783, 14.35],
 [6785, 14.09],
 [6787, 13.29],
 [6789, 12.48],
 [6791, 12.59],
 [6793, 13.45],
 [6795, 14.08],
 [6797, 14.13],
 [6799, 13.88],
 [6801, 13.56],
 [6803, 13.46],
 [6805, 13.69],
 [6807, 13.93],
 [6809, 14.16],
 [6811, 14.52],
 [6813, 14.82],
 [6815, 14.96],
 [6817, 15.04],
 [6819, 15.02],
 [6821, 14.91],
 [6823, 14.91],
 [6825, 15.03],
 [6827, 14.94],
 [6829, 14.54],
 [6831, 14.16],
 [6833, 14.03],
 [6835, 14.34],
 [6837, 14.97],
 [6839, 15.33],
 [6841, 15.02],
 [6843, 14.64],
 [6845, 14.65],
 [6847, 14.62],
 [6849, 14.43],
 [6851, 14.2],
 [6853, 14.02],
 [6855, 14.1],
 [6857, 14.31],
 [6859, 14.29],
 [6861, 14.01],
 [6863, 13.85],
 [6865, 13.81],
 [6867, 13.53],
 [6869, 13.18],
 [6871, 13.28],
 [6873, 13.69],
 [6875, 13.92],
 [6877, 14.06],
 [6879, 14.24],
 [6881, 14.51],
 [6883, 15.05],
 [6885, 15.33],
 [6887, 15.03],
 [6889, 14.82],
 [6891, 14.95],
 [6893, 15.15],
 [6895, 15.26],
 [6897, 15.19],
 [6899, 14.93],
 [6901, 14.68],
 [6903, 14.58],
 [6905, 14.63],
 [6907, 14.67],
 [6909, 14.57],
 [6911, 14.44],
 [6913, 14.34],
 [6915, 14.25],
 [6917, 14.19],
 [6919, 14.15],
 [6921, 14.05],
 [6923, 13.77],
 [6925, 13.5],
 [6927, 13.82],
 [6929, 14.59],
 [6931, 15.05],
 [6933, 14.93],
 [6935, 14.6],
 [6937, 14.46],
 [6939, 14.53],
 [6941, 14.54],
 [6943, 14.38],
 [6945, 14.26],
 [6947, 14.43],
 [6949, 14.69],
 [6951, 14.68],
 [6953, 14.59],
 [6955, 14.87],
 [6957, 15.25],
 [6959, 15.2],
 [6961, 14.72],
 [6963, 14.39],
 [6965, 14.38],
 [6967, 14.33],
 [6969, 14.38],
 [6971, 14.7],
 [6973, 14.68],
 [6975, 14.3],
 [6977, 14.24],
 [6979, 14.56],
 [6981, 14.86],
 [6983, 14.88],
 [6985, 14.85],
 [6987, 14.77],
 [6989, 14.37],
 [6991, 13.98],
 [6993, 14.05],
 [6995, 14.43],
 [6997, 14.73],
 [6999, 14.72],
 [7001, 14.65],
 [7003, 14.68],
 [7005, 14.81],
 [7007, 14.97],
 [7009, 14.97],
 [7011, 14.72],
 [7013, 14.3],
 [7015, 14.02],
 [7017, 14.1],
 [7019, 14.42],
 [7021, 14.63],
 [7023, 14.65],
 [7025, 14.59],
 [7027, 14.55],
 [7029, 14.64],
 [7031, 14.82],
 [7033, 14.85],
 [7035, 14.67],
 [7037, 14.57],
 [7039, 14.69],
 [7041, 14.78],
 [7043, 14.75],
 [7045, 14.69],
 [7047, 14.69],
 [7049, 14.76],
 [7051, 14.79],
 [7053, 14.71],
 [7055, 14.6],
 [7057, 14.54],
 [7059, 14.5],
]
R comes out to 0.12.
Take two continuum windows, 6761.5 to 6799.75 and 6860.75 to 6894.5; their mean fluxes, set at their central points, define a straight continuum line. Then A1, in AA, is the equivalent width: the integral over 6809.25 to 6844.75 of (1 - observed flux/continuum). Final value -1.6 AA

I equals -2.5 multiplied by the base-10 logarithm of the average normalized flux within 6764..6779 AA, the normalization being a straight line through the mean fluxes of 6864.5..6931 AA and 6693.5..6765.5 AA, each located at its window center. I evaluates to 0.07 mag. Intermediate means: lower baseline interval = 15.6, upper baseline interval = 14.4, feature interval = 14.3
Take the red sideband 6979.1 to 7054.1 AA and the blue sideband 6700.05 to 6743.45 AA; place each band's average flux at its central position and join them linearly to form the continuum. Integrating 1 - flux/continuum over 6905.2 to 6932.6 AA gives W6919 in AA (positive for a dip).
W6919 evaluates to 1.8 AA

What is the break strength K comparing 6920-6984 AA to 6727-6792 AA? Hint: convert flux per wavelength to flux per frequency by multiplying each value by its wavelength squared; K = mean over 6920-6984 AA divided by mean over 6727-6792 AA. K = 1.05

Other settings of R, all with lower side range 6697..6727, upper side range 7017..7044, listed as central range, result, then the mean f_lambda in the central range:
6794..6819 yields 0.12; 14.2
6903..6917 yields 0.06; 14.5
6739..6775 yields 0.15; 14.2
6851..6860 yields 0.11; 14.2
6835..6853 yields 0.08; 14.7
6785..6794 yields 0.22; 13.1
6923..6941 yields 0.06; 14.4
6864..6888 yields 0.10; 14.1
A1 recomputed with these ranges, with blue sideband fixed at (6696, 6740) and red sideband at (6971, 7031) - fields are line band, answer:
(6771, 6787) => 2.00 AA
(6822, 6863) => 3.08 AA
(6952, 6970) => 0.20 AA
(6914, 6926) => 0.91 AA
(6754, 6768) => 1.72 AA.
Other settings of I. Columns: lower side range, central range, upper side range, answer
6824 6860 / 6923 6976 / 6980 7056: 0.00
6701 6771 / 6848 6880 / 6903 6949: 0.07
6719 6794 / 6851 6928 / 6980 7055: 0.03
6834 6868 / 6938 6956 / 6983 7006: 0.00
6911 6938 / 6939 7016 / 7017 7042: -0.01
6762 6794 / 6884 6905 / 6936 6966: -0.04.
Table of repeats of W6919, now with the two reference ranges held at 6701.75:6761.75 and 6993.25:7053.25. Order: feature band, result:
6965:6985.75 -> 0.39 AA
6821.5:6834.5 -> 0.73 AA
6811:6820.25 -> 0.37 AA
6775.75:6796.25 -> 2.52 AA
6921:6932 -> 0.67 AA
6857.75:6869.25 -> 1.12 AA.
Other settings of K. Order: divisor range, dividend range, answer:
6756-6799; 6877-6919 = 1.09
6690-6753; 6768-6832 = 0.92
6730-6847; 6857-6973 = 1.04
